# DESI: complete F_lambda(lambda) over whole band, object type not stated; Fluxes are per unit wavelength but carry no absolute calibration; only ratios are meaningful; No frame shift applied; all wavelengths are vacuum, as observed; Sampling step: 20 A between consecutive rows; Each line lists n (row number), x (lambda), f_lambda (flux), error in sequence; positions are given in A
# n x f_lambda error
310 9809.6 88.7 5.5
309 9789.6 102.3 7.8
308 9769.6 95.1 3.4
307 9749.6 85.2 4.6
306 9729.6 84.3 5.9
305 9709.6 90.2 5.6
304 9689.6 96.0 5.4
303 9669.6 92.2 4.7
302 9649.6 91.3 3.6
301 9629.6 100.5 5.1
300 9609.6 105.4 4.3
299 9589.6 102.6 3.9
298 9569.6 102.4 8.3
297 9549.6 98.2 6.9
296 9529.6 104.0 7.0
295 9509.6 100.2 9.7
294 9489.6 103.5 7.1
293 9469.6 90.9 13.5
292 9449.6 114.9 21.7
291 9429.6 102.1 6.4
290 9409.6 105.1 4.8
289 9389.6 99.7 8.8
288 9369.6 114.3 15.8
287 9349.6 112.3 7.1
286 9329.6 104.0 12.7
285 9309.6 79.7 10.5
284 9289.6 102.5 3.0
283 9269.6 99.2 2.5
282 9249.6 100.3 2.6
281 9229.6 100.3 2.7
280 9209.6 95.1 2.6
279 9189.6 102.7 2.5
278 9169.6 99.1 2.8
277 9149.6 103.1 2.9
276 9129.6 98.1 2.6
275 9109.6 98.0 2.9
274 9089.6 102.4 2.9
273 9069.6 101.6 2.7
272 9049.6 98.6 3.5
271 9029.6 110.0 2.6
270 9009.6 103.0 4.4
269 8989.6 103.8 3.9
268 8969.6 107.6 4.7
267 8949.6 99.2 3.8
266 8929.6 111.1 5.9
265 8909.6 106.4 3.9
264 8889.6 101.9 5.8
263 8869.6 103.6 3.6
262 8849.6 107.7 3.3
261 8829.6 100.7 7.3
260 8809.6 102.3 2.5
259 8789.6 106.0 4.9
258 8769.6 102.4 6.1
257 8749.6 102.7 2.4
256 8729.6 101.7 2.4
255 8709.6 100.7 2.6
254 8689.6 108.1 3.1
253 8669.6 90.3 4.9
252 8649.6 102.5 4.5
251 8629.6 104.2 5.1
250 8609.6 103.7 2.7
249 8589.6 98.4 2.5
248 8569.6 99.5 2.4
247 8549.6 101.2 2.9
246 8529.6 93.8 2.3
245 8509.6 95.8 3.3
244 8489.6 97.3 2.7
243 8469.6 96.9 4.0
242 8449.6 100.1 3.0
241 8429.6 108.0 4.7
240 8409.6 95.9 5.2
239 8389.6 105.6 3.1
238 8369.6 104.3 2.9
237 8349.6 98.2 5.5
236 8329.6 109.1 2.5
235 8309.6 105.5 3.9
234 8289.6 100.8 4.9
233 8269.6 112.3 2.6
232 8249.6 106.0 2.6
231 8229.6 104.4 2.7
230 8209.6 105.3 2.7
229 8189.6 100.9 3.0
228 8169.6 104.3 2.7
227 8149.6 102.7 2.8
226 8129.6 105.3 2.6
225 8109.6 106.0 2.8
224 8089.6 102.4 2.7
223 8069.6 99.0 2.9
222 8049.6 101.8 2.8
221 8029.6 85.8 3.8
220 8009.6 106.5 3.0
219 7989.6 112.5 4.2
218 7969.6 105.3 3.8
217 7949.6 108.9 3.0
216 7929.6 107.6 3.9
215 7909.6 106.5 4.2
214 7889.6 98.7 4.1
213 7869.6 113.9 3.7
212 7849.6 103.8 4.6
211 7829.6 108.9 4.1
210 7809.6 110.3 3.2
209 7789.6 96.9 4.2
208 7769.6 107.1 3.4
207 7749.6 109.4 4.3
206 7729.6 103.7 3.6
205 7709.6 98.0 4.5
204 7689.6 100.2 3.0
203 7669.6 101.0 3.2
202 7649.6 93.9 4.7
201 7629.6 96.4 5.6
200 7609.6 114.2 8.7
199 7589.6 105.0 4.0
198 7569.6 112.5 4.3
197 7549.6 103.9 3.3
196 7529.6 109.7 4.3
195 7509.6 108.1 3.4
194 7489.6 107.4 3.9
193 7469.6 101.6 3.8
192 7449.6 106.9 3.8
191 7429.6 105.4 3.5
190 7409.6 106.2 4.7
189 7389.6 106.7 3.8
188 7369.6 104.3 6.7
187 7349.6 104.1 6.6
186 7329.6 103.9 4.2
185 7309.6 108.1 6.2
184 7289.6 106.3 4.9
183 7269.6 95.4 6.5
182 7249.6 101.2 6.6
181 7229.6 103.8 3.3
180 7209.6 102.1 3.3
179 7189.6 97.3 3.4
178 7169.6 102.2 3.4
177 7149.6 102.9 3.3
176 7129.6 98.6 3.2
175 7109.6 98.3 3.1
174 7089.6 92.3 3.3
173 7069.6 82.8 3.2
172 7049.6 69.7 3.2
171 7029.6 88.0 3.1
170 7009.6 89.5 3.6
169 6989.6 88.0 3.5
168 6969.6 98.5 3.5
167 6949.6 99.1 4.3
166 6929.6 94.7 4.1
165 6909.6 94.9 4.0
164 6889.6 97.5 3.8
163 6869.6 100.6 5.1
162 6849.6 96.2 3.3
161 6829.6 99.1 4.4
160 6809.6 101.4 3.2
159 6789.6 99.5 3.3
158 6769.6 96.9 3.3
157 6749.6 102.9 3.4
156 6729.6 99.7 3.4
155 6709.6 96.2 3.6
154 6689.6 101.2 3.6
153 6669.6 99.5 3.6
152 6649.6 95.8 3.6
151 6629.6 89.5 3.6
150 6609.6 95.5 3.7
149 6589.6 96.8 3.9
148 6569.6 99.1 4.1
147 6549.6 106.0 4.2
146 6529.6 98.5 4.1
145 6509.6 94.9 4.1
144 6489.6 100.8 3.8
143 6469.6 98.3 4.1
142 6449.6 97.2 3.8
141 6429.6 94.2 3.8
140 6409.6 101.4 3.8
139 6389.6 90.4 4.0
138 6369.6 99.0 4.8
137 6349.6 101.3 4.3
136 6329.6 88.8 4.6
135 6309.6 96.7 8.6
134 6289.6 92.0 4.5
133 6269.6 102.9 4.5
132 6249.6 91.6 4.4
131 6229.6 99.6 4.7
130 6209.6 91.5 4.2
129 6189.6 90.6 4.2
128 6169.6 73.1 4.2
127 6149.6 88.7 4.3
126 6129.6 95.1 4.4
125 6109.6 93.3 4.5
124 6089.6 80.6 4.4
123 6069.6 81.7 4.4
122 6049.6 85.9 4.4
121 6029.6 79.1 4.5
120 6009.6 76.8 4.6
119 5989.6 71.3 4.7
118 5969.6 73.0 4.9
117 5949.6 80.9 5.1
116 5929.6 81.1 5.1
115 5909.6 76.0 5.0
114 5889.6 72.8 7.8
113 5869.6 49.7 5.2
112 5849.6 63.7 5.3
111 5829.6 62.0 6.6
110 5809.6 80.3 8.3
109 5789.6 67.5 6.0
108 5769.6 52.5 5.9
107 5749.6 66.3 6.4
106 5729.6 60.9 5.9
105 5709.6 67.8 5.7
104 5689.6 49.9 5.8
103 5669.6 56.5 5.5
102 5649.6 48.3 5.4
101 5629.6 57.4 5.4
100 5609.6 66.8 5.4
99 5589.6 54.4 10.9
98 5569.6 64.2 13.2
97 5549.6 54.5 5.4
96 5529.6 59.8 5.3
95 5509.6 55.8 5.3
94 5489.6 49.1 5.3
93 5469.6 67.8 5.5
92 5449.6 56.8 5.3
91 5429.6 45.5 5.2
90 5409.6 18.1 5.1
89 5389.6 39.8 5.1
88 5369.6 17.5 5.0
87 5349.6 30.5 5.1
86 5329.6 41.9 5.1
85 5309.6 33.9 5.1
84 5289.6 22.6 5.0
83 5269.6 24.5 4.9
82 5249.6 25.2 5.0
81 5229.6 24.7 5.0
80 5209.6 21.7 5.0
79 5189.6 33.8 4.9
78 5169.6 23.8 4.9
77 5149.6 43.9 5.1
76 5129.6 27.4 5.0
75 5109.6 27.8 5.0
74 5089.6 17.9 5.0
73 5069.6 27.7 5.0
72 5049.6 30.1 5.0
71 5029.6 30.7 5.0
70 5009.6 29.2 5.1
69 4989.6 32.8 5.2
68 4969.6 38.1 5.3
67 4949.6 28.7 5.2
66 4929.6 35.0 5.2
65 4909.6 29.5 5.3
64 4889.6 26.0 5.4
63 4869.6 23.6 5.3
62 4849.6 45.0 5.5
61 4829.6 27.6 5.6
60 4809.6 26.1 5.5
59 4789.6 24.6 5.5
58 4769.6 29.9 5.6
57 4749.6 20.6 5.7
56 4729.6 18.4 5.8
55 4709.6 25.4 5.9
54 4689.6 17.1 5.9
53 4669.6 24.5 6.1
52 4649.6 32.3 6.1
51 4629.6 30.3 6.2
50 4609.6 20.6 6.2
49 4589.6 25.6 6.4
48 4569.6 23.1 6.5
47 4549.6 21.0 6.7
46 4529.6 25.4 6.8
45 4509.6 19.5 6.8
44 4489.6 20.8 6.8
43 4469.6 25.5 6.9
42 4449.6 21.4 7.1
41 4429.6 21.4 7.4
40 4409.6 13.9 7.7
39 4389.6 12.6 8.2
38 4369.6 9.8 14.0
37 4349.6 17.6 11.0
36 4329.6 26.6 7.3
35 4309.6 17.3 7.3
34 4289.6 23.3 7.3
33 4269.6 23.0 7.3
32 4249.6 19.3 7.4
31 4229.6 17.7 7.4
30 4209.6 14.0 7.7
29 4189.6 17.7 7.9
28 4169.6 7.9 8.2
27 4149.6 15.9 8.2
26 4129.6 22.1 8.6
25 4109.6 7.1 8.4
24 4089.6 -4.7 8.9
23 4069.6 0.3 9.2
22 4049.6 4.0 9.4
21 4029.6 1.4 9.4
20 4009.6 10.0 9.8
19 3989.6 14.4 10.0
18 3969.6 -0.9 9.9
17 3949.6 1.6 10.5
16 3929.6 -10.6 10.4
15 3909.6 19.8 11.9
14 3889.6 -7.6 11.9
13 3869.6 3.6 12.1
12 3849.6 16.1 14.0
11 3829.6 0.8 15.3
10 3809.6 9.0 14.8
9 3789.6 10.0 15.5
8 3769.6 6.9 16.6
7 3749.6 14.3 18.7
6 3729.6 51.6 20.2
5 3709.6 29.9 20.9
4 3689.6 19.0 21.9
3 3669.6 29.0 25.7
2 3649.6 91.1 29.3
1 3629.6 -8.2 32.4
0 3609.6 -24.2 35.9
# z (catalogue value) 0.363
